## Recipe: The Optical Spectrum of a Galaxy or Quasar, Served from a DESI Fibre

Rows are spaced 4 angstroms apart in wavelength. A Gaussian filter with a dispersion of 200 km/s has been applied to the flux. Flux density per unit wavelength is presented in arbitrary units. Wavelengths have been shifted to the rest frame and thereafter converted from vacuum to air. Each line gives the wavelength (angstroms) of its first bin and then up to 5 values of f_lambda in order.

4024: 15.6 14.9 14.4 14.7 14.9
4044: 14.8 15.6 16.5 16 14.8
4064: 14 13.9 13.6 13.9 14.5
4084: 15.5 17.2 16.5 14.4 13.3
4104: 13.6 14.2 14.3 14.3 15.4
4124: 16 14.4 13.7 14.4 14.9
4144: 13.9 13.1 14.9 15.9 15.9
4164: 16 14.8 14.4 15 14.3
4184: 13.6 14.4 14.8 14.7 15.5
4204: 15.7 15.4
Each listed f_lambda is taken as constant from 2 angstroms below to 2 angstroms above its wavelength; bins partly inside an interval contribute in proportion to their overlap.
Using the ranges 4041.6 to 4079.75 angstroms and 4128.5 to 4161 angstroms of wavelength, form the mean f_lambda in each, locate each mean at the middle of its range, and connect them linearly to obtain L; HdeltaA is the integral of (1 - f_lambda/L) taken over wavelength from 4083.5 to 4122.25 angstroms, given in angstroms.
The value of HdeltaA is -0.5 angstroms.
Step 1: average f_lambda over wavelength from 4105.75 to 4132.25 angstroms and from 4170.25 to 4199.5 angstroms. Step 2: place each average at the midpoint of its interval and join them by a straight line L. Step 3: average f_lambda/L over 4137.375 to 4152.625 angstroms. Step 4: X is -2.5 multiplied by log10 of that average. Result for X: 0.03 mag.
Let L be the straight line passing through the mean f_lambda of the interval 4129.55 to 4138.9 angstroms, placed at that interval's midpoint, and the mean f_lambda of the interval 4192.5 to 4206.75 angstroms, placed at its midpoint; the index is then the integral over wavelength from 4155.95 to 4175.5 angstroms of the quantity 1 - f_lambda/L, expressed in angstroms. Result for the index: -0.9 angstroms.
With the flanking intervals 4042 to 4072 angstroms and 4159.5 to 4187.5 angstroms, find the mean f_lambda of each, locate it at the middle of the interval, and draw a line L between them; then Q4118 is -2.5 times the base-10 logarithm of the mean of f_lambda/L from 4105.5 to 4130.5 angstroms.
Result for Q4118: 0.01 mag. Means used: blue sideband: 15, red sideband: 14.8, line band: 14.7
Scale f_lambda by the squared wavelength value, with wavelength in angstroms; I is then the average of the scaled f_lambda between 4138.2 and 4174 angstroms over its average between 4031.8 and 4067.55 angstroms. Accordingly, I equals 1.04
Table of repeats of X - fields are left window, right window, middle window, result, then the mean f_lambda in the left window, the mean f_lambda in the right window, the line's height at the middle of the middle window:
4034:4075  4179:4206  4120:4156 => 0.02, 14.9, 14.7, 14.8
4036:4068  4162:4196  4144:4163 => -0.01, 15.1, 14.7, 14.8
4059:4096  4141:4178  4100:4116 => 0.07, 14.9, 14.9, 14.9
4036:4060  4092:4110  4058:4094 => -0.01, 15.4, 14.2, 14.8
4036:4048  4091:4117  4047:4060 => -0.07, 15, 14.3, 14.8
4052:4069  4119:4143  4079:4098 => -0.06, 14.9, 14.7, 14.9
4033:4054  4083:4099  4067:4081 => 0.12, 15.3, 15.8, 15.6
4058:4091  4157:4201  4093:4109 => 0.06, 14.7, 14.9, 14.8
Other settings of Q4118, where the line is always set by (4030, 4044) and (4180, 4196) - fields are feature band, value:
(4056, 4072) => 0.018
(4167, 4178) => -0.027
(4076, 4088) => -0.044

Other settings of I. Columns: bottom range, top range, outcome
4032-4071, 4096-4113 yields 0.95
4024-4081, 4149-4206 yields 1.08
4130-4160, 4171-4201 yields 1.02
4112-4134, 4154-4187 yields 1.04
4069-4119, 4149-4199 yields 1.06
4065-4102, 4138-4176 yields 1.05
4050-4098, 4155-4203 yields 1.04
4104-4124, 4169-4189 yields 1.01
